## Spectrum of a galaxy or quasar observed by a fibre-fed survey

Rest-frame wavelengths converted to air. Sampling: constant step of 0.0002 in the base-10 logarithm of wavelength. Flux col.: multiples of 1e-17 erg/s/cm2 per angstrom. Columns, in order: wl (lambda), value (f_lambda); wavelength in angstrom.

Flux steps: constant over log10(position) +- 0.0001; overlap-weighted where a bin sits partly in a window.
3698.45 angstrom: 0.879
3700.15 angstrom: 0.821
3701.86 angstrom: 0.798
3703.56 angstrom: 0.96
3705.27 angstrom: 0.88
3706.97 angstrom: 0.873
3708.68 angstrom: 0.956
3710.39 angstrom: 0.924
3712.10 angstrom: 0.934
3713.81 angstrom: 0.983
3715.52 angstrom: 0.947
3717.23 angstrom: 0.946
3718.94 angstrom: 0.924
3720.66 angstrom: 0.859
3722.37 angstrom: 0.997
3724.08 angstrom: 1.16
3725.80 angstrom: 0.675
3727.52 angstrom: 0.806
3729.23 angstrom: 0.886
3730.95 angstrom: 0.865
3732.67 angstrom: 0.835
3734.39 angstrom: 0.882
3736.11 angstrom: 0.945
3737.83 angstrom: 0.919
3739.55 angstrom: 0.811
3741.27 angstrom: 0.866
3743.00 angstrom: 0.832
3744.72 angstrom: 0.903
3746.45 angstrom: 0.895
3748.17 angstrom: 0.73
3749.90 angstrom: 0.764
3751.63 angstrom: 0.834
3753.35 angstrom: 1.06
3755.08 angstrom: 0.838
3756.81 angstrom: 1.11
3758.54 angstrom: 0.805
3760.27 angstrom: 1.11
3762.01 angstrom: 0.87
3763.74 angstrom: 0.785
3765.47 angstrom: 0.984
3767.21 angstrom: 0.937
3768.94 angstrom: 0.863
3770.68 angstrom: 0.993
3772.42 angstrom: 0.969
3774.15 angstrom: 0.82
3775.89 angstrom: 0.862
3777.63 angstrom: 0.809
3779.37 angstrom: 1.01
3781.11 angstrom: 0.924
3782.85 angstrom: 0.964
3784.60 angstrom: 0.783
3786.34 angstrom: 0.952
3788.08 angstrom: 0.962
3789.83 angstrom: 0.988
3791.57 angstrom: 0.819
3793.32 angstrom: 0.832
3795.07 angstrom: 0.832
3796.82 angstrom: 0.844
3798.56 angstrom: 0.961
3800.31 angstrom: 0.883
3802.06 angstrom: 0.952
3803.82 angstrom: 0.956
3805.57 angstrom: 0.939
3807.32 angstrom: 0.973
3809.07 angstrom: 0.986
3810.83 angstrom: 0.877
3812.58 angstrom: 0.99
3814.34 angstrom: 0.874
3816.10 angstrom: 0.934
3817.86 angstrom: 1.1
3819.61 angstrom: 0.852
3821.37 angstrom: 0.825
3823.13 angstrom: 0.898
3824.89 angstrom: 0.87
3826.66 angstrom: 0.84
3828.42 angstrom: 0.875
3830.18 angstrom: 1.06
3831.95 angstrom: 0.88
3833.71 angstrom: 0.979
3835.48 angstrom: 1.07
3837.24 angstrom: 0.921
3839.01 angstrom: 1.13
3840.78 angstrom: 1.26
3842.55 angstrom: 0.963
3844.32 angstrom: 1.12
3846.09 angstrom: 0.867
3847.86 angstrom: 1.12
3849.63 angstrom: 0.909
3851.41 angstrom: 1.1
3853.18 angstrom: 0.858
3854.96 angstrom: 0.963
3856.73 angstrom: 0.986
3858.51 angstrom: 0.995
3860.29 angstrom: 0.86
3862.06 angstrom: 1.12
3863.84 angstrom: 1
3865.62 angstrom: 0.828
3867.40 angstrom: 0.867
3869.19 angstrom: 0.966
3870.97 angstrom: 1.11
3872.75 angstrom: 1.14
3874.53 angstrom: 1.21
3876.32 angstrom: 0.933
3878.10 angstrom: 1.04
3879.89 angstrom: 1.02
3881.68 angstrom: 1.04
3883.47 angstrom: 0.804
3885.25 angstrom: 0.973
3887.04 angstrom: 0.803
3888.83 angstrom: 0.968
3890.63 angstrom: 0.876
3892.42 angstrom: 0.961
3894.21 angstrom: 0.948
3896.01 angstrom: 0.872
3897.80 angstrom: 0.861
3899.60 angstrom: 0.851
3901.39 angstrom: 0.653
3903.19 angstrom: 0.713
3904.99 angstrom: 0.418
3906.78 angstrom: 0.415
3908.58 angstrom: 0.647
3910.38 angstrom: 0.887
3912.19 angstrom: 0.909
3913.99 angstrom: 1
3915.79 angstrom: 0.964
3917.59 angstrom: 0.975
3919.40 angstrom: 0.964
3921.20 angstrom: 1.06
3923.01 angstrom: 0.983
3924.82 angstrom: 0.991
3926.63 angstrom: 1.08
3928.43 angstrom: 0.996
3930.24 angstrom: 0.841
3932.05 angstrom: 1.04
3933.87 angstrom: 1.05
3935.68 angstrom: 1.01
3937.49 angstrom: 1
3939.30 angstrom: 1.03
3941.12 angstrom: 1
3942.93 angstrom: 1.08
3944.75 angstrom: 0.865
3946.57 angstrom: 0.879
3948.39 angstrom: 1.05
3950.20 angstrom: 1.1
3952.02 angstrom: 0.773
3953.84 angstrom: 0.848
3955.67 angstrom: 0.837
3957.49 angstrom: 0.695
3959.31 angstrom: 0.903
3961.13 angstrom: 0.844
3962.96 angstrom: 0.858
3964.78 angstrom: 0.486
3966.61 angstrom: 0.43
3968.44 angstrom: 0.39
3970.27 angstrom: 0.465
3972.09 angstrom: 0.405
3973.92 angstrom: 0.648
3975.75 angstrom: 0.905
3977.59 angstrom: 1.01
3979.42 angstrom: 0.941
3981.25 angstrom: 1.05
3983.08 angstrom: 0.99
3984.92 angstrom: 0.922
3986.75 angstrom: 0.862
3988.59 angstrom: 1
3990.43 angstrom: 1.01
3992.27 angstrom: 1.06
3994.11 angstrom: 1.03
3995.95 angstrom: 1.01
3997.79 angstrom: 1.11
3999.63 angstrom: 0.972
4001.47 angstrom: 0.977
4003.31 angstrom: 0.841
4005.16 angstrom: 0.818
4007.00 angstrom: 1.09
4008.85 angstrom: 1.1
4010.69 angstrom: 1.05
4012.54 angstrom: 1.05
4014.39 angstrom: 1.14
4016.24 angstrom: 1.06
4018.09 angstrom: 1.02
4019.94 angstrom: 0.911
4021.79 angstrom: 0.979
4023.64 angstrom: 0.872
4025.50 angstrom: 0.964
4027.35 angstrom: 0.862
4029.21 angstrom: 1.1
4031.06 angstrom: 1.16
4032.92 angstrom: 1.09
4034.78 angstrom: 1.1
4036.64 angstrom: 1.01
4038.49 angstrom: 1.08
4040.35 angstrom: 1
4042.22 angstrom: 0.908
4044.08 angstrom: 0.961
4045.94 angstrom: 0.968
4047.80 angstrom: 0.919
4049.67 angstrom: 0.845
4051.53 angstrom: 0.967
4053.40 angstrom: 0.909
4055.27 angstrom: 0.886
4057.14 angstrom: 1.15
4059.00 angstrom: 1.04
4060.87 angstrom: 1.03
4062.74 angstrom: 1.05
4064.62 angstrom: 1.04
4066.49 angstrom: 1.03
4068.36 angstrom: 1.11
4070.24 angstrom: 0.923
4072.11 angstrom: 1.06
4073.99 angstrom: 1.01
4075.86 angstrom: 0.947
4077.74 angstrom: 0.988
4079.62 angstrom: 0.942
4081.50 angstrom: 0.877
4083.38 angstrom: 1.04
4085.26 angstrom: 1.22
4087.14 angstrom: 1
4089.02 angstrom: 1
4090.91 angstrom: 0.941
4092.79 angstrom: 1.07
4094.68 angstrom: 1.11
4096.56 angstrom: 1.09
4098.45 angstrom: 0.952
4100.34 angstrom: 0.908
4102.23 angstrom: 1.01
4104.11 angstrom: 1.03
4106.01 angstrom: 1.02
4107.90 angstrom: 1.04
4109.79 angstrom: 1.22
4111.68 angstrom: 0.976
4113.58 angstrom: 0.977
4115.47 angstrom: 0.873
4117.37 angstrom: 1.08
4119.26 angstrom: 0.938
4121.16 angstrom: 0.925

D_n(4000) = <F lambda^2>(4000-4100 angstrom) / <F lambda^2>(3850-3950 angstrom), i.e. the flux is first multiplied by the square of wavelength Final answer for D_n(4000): 1.2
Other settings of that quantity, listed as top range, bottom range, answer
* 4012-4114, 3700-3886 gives 1.24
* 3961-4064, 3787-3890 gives 1.07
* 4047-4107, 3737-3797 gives 1.31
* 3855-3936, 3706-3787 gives 1.11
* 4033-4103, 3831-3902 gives 1.14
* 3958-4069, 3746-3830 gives 1.16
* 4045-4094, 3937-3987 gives 1.27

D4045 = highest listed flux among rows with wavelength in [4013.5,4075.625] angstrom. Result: 1.16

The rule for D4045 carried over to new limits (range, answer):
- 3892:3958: 1.1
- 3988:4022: 1.14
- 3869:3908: 1.21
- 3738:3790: 1.11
